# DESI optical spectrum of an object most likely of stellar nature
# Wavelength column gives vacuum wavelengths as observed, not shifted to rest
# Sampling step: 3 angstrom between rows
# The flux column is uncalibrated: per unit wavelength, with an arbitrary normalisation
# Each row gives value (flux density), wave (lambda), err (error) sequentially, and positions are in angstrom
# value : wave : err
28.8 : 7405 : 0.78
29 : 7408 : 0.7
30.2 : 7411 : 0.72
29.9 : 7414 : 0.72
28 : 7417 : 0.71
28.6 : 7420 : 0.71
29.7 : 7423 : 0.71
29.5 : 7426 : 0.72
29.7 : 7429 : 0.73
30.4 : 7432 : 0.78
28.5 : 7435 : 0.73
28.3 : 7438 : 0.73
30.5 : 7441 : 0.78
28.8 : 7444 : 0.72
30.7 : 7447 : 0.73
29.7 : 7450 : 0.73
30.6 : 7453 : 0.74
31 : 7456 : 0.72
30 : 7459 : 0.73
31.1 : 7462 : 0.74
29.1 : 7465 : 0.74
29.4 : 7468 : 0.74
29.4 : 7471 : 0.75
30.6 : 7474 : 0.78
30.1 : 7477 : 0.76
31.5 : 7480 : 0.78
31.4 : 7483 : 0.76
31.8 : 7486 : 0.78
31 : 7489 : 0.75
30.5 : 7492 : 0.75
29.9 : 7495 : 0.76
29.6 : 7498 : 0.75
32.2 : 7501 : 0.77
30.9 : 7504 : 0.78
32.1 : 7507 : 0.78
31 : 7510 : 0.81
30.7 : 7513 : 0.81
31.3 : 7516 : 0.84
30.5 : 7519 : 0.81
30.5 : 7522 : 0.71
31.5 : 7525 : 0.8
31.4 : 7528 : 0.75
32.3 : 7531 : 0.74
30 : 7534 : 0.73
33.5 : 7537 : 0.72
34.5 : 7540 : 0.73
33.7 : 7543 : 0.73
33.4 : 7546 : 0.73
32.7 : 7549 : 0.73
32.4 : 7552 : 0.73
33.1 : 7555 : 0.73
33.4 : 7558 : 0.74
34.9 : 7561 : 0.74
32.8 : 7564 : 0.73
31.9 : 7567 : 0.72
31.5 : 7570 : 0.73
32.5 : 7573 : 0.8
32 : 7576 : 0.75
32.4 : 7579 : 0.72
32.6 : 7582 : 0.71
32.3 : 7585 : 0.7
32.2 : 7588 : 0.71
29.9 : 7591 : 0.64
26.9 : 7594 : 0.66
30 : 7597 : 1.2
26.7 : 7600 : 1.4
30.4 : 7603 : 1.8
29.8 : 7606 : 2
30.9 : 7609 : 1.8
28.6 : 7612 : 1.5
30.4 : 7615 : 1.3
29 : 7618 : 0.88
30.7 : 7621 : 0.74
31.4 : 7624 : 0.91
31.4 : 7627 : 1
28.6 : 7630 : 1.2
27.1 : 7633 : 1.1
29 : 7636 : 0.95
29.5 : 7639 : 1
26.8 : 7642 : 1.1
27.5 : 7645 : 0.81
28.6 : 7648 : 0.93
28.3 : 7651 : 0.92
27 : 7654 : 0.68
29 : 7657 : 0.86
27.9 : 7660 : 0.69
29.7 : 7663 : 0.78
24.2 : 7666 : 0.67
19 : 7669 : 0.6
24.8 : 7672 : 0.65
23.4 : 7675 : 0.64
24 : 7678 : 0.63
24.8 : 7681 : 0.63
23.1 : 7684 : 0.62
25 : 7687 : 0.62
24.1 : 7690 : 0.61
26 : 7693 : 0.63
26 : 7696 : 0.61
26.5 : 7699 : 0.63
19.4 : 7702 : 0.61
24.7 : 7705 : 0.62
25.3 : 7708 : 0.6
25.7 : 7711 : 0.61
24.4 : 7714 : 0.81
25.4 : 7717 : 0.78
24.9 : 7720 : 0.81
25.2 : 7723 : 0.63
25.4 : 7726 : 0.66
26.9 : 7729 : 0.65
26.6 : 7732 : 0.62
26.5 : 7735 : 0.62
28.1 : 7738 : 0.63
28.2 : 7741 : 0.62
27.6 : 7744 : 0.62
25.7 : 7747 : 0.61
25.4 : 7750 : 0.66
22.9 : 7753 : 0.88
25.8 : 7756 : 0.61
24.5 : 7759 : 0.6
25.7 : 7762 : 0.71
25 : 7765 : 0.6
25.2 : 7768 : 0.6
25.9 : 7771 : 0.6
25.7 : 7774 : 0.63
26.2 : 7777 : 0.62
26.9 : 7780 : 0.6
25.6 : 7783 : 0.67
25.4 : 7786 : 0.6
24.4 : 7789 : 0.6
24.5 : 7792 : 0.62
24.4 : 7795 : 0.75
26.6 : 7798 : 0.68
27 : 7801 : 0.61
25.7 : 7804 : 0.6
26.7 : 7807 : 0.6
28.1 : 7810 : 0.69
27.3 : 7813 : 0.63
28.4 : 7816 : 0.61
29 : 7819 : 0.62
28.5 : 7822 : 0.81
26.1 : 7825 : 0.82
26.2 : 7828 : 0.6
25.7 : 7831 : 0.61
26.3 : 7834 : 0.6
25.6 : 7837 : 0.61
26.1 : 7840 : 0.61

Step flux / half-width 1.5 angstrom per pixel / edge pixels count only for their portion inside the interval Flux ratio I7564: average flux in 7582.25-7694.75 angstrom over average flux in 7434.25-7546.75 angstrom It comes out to 0.90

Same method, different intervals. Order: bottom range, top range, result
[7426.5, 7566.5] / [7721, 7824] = 0.84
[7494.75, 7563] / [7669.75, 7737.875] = 0.78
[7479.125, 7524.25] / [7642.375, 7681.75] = 0.84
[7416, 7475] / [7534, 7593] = 1.10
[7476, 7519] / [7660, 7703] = 0.79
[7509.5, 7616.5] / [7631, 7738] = 0.82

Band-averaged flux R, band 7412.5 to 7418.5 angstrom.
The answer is 28.9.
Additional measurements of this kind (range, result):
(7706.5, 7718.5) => 25.2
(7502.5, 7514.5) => 31.2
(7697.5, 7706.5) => 23.5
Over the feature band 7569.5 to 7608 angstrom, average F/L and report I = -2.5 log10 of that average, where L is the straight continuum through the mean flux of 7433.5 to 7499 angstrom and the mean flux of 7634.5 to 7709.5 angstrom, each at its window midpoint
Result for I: -0.12 mag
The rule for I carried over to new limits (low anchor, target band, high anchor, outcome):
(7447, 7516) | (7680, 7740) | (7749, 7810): 0.06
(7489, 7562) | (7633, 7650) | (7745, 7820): 0.04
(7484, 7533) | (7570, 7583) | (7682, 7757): -0.11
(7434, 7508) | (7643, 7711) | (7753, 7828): 0.09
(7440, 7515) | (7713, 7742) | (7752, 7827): 0.03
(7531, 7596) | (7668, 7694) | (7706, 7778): 0.17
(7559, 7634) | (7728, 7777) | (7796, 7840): 0.08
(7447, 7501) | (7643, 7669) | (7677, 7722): -0.06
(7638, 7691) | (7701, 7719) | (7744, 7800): 0.06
